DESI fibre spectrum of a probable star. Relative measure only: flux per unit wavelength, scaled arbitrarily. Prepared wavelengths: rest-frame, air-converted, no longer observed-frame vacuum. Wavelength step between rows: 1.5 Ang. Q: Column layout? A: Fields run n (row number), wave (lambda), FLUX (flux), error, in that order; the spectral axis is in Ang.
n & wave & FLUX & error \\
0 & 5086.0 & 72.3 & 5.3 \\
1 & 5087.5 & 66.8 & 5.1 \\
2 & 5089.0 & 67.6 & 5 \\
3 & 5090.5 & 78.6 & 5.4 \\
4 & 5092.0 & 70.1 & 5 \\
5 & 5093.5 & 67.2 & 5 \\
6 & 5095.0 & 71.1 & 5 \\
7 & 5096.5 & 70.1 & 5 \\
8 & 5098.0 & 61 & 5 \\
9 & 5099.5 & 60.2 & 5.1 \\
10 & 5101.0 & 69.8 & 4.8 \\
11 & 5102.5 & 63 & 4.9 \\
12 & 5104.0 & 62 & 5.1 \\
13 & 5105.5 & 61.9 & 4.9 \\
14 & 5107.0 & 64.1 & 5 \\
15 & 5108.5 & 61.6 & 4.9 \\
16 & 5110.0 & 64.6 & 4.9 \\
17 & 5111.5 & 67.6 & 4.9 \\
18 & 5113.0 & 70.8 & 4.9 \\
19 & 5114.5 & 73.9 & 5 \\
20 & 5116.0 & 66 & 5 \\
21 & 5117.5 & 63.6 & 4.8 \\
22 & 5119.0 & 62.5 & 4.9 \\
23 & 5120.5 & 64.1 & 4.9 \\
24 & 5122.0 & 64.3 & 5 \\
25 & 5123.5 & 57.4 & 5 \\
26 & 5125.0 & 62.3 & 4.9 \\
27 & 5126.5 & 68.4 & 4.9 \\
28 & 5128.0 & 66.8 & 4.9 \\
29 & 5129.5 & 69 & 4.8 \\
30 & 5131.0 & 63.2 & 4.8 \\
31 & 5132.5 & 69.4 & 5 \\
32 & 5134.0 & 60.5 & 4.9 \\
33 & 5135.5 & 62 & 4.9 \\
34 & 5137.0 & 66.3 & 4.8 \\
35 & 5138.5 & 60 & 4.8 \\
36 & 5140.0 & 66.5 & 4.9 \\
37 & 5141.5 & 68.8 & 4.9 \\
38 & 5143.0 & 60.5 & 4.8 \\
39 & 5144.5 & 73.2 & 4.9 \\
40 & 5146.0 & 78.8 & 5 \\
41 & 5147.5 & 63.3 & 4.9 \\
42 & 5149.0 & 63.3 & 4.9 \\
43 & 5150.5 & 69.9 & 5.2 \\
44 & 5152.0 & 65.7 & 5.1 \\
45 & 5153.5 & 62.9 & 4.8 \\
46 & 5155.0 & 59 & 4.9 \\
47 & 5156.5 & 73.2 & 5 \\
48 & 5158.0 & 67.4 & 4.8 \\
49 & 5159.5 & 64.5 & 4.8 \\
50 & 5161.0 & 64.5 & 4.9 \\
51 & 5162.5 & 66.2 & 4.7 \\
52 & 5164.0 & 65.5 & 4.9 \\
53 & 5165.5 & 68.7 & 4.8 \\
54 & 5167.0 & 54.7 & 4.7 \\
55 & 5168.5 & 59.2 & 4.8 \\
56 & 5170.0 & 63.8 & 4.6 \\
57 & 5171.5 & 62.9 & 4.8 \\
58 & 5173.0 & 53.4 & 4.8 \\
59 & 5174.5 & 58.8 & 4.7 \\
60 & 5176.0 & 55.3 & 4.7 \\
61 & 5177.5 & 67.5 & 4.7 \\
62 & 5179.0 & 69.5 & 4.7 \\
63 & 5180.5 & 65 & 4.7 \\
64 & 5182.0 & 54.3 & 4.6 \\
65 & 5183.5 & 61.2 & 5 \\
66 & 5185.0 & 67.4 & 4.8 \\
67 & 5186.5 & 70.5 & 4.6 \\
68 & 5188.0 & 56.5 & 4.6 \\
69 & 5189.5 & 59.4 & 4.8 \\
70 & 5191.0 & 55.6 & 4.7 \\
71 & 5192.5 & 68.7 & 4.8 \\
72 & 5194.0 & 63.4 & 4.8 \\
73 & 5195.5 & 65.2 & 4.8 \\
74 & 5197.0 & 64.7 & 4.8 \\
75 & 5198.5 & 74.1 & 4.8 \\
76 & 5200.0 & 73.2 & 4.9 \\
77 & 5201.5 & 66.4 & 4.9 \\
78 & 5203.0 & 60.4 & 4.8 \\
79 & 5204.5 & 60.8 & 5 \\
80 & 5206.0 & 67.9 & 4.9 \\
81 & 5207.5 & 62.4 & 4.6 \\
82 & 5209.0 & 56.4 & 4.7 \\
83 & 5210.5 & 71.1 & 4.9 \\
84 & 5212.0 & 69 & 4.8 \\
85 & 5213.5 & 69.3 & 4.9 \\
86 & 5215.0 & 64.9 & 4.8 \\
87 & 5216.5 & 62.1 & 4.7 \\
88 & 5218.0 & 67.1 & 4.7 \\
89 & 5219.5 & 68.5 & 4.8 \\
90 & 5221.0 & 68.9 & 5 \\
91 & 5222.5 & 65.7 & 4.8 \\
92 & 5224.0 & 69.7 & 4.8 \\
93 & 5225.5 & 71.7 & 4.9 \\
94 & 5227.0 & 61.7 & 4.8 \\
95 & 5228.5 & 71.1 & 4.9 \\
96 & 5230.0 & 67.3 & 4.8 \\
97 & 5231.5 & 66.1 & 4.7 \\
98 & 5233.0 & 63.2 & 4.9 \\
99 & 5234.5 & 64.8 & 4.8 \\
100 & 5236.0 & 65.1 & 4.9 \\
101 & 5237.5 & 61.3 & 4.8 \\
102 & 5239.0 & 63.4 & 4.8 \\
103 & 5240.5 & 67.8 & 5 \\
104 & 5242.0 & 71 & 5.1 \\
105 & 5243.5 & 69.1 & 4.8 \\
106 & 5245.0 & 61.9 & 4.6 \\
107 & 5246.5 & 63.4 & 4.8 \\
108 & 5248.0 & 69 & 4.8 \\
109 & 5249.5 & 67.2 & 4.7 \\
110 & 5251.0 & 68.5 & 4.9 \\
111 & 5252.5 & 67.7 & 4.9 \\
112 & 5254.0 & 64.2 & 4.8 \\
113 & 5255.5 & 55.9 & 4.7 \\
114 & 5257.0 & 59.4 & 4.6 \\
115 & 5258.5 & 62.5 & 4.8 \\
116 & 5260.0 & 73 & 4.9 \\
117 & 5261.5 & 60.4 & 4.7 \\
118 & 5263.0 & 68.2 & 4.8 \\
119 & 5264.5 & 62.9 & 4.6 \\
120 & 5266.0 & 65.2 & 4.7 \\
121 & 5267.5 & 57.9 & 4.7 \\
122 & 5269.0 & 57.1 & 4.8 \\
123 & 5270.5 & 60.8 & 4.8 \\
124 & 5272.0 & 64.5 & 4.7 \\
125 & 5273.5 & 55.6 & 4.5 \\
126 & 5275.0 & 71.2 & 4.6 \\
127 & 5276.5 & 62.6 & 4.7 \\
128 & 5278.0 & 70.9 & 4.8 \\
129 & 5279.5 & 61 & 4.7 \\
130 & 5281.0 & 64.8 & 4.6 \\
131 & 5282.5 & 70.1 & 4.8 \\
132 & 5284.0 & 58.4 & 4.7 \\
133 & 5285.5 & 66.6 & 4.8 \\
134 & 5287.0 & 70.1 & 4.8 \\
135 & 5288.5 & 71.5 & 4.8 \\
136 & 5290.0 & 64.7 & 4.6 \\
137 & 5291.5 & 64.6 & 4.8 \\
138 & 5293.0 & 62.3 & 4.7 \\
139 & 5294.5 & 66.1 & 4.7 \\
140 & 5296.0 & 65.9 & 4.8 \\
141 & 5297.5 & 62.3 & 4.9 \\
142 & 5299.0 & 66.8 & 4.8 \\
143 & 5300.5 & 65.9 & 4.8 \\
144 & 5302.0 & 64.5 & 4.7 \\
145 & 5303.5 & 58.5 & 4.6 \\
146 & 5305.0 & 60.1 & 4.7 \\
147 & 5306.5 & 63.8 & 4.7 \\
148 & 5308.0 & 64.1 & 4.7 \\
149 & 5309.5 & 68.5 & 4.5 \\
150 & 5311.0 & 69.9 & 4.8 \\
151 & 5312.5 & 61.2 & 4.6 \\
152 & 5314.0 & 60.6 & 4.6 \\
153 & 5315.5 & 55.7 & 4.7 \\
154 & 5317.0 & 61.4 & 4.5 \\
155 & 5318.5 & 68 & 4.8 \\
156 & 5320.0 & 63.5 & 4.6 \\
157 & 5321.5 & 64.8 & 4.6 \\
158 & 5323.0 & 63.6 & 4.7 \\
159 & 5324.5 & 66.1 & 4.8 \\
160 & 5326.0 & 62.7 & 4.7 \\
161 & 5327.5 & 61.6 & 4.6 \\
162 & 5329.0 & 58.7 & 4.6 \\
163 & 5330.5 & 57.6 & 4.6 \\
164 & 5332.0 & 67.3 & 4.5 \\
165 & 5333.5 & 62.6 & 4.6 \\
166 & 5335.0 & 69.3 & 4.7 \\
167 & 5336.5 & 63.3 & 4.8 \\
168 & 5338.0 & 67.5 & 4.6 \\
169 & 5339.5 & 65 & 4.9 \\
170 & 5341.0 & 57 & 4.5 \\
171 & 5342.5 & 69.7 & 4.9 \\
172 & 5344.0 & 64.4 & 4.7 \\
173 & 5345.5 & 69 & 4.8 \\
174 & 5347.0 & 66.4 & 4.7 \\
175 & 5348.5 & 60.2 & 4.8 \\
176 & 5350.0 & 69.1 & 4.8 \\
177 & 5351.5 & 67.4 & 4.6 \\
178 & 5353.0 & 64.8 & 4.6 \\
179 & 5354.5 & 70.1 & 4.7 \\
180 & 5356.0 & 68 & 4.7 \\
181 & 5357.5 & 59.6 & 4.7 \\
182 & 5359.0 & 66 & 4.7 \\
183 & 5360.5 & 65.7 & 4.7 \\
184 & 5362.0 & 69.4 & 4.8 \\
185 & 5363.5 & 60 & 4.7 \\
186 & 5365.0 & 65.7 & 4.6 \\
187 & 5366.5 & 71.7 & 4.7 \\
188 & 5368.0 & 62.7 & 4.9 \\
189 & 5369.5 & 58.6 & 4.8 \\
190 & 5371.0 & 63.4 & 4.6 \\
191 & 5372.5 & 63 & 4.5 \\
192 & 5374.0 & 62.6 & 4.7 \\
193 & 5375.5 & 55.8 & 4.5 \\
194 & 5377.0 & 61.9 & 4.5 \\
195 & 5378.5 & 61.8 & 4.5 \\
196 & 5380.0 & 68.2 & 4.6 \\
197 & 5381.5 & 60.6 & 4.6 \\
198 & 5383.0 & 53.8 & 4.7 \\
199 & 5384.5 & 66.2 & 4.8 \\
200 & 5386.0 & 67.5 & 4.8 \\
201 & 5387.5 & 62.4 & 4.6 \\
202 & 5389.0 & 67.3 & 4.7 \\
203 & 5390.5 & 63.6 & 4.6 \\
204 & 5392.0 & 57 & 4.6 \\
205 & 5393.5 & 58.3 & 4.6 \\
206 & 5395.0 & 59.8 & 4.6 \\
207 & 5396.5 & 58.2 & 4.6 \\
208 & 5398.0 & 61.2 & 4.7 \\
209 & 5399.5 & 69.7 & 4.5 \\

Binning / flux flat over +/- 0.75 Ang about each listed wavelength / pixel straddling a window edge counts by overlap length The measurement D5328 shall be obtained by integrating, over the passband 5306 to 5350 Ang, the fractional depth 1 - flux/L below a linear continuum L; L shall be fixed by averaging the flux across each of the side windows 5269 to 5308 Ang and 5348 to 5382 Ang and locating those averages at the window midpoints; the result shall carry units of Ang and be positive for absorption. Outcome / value 0.2 Ang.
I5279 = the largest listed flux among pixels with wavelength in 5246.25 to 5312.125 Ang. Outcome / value 73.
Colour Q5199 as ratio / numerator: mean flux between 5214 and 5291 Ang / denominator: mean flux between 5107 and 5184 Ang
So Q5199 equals 1.01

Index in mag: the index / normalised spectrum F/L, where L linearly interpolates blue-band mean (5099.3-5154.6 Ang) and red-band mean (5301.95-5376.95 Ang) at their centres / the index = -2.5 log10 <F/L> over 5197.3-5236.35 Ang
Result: -0.03 mag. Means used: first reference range 65.4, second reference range 64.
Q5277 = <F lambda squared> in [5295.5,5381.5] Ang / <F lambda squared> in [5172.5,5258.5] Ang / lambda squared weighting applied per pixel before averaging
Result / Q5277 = 1.03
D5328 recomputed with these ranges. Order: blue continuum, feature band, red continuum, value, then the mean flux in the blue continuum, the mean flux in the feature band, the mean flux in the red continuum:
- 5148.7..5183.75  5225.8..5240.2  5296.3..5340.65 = -0.4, 63.2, 65.2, 63.6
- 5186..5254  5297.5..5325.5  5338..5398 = 0.3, 65.8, 63.7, 63.7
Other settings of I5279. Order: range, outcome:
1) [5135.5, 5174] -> 78.8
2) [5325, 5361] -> 70.1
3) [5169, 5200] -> 74.1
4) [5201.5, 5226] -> 71.7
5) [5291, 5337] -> 69.9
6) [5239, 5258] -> 71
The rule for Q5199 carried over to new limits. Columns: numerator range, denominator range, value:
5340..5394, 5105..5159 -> 0.97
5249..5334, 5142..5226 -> 0.98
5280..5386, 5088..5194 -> 0.99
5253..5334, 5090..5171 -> 0.97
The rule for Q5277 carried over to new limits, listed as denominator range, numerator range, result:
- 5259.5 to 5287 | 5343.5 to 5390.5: 1.04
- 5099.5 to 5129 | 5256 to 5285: 1.04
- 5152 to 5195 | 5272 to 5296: 1.08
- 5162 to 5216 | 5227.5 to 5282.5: 1.04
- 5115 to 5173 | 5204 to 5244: 1.05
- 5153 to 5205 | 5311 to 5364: 1.07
